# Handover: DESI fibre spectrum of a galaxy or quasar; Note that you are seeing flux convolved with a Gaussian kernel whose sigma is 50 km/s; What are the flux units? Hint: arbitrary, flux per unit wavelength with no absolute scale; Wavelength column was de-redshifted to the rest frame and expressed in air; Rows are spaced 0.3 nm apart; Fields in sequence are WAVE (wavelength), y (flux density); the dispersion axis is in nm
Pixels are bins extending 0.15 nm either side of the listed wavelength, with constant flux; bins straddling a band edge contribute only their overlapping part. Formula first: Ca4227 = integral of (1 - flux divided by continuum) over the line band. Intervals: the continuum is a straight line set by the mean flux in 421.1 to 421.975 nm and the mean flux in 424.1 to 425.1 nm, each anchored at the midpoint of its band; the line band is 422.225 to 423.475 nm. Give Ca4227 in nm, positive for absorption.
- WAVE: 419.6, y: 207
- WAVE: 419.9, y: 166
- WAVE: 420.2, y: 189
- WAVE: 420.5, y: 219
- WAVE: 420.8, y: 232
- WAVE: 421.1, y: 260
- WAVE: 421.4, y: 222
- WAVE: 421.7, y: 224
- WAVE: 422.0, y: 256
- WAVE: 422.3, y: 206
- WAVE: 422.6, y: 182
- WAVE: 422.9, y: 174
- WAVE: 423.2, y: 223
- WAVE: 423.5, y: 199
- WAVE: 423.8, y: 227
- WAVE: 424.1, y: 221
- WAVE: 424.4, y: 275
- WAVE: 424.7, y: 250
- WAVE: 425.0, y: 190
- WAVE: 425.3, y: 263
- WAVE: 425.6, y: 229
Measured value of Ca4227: 0.21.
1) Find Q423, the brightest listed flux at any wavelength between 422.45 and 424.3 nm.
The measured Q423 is 227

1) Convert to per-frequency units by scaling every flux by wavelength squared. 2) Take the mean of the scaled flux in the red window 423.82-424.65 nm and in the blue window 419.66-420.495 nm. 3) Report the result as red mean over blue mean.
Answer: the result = 1.3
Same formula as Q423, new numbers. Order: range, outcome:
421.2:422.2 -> 256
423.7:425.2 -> 275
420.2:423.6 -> 260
